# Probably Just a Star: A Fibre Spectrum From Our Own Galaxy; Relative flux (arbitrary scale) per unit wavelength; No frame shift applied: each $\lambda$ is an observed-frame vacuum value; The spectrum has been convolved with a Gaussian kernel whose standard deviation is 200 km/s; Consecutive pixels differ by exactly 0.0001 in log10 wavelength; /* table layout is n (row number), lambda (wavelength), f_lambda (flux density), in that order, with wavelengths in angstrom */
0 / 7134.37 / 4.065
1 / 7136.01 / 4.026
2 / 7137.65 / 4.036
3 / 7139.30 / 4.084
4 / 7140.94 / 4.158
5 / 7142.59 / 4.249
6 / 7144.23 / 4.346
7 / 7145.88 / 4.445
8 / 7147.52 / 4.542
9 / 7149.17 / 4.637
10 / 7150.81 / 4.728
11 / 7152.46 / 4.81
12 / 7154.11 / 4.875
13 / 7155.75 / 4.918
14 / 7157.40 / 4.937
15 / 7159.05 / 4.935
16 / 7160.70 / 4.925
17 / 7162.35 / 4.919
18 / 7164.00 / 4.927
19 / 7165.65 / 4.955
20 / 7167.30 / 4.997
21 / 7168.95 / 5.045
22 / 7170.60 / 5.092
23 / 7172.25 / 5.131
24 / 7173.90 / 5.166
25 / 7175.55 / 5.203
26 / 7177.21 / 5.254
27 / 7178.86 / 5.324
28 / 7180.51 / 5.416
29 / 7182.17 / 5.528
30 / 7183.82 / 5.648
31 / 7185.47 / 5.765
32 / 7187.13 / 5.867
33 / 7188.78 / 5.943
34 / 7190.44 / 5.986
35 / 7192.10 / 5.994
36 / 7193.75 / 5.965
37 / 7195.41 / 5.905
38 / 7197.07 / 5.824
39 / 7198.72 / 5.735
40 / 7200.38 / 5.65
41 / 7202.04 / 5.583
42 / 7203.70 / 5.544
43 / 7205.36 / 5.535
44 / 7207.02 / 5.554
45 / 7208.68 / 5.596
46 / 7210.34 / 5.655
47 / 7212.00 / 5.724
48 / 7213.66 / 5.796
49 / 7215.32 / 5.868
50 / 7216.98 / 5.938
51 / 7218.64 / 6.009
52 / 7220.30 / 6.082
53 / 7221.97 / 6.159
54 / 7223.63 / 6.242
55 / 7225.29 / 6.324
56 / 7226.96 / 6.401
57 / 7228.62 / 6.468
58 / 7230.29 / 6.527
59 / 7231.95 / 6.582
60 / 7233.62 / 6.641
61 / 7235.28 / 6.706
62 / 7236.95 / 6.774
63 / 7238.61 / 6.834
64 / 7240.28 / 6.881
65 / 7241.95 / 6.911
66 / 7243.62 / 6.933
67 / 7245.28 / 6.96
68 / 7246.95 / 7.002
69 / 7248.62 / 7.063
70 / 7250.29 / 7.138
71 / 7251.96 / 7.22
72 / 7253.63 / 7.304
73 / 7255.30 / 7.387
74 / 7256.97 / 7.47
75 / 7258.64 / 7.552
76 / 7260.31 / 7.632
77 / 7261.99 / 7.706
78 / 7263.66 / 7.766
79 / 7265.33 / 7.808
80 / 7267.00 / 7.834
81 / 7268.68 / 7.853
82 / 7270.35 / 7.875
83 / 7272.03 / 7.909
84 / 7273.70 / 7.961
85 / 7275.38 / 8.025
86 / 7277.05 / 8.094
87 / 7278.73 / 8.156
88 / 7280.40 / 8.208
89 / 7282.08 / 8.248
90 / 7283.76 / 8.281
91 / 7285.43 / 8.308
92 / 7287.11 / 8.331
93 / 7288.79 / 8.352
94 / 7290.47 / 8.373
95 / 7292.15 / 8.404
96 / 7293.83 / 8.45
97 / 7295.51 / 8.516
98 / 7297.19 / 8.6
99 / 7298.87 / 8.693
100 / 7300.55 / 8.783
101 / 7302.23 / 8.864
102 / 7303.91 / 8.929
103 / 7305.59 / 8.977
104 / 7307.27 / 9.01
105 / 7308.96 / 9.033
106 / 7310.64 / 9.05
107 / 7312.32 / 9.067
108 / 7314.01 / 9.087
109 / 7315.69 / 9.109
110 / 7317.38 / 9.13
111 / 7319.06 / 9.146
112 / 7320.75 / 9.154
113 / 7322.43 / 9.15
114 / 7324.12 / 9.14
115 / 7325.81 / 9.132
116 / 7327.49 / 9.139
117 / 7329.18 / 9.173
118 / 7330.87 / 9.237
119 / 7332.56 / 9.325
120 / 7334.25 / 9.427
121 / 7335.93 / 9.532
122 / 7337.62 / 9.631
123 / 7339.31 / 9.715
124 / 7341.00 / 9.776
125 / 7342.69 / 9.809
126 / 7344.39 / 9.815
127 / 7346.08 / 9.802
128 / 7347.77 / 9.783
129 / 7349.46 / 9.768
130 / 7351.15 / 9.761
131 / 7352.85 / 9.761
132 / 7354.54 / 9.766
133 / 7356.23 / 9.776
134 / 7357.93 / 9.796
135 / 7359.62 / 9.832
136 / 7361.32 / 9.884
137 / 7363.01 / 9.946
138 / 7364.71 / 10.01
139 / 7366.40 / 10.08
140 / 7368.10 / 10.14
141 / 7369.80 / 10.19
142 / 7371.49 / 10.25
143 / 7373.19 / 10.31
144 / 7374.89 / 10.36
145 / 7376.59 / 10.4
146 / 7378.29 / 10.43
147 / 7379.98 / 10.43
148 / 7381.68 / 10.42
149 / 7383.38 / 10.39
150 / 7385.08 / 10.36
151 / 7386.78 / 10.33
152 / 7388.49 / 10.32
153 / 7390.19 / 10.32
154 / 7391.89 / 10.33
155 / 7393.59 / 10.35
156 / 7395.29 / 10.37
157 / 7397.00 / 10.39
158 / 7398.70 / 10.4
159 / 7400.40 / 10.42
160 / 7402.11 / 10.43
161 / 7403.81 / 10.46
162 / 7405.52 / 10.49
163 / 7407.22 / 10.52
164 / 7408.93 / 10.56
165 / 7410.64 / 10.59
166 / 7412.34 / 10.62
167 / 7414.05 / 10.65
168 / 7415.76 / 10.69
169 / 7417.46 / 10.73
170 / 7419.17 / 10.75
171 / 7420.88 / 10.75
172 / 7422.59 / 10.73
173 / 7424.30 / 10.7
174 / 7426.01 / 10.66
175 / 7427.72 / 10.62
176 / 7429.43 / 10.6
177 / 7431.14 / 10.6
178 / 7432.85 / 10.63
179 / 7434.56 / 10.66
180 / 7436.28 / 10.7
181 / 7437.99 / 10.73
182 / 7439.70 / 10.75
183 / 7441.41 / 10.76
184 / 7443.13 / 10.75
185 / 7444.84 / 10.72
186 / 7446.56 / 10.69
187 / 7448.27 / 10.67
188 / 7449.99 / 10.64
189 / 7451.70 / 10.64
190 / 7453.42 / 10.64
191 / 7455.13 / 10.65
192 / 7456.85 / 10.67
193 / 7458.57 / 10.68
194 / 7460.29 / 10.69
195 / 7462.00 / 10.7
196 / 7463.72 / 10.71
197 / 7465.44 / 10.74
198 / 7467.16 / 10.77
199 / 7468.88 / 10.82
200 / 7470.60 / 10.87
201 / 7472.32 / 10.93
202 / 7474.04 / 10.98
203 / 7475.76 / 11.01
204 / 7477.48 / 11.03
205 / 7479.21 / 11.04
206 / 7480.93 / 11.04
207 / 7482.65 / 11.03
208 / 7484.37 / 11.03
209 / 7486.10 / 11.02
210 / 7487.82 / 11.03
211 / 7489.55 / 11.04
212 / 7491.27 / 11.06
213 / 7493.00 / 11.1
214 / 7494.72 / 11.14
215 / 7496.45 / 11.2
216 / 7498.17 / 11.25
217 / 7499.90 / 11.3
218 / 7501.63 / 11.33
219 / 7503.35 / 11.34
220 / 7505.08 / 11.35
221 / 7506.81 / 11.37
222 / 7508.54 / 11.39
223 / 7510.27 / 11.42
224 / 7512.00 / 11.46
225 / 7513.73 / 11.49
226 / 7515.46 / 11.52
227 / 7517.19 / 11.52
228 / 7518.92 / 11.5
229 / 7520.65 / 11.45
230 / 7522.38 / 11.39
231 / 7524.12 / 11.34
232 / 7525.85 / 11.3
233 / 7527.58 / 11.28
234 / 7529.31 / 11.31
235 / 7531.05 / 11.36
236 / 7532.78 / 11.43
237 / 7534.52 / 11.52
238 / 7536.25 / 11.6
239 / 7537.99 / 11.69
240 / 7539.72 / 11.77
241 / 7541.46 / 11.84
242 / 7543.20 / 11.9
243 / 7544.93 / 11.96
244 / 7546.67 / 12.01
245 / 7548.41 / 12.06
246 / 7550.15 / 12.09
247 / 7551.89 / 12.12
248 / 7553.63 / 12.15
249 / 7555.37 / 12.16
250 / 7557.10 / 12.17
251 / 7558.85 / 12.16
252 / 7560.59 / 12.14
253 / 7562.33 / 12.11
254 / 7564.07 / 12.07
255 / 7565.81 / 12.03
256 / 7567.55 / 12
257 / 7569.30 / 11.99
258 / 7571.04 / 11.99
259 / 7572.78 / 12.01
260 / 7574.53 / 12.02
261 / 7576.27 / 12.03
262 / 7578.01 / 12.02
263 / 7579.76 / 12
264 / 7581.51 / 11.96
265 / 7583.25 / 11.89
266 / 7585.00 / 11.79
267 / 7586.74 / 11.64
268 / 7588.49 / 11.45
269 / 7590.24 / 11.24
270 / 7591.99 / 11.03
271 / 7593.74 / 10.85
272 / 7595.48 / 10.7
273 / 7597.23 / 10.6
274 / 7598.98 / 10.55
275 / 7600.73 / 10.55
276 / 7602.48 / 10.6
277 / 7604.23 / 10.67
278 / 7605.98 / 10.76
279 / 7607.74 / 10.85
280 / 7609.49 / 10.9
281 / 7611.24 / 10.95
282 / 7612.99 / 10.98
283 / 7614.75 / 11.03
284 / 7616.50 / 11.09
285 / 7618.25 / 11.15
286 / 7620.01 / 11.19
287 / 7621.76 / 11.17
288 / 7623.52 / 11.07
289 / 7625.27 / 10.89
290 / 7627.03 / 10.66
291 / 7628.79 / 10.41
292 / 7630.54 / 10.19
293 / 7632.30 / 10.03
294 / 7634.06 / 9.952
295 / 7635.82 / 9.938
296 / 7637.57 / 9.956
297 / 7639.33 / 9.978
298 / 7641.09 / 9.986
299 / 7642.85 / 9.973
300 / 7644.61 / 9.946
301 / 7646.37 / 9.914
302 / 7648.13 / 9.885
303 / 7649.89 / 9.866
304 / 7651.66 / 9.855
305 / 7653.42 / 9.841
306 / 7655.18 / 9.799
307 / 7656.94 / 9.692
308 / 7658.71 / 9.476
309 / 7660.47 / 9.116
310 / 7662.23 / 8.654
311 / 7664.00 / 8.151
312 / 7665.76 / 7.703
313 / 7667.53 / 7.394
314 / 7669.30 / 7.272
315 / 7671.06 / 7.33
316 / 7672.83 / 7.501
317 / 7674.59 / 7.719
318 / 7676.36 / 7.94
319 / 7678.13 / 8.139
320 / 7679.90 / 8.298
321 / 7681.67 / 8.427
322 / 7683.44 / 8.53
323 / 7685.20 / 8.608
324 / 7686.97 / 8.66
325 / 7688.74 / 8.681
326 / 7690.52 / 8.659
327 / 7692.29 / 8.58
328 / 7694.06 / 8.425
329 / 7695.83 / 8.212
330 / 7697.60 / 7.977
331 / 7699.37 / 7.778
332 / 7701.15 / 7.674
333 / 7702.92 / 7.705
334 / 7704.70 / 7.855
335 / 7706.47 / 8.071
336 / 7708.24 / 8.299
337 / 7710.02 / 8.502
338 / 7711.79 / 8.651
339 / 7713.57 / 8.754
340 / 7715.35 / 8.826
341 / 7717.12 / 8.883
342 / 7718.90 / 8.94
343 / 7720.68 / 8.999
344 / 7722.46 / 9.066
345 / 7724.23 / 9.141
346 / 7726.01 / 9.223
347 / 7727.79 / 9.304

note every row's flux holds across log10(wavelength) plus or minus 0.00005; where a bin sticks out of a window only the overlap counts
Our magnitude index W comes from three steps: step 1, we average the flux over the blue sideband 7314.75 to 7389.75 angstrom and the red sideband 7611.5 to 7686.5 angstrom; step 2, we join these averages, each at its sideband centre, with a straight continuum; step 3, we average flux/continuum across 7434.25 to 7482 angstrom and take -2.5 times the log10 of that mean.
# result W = -0.12 mag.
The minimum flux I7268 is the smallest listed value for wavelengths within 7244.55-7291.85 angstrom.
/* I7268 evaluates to 6.96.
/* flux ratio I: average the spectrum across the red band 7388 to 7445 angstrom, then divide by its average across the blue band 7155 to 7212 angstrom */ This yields 1.95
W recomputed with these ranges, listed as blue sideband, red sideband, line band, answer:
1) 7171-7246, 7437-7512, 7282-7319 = -0.14 mag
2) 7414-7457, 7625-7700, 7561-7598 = -0.21 mag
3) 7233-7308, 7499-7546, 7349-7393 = -0.09 mag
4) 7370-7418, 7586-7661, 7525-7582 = -0.14 mag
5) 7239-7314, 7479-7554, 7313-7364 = -0.07 mag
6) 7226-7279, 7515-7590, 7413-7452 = -0.07 mag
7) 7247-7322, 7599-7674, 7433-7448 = -0.19 mag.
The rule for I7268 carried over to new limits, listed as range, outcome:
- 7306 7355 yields 9.01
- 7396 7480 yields 10.39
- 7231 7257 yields 6.582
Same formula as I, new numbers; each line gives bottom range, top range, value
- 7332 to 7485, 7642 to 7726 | 0.83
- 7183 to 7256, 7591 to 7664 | 1.65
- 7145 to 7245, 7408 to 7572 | 1.97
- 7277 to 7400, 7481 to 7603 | 1.22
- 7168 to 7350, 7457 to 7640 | 1.51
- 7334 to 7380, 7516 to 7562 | 1.18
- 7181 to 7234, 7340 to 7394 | 1.70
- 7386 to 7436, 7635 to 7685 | 0.85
